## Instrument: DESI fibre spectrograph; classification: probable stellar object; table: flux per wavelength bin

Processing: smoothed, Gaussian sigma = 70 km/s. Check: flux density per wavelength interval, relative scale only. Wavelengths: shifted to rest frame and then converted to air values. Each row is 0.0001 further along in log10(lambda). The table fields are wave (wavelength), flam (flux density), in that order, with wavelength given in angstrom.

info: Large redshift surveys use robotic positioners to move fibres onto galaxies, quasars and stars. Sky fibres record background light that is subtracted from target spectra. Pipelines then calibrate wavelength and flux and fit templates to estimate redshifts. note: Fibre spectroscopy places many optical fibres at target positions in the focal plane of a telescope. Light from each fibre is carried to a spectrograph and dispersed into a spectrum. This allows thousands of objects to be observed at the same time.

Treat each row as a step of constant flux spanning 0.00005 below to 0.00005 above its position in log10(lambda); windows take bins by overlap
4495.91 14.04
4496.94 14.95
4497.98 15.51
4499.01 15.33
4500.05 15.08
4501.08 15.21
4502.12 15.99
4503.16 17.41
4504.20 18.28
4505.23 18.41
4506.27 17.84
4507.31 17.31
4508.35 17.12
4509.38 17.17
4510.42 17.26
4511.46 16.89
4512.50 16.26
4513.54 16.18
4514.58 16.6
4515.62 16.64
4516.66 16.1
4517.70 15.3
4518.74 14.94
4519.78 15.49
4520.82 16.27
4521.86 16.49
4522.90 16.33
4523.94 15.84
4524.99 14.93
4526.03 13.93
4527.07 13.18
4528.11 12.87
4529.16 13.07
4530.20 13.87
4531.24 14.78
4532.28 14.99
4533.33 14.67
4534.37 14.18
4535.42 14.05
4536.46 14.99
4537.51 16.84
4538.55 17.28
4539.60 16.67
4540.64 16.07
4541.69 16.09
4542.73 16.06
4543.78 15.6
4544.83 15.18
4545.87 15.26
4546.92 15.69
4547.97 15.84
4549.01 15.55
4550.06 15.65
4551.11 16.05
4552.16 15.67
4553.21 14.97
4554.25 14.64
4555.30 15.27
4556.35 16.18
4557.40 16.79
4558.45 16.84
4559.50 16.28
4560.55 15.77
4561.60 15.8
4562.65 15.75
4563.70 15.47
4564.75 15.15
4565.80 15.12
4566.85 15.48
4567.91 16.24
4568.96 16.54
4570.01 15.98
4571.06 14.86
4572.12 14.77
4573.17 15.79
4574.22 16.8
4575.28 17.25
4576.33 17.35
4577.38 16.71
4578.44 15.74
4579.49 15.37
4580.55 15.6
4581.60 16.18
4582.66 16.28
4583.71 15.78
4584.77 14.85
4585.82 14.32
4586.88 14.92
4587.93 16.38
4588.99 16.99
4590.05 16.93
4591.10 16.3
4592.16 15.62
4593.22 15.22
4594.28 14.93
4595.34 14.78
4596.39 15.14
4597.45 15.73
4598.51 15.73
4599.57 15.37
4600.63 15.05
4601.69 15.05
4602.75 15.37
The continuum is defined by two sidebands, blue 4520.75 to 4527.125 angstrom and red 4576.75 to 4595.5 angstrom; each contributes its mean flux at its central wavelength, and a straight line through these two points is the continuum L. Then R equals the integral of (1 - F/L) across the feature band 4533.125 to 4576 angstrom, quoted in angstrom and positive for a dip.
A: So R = -0.6 angstrom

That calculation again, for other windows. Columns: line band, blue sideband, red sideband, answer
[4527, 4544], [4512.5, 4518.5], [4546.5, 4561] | 0.95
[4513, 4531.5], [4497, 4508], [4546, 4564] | 1.26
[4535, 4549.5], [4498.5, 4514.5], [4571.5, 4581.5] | 0.56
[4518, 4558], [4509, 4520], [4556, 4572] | 1.83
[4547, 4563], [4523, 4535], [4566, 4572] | -0.64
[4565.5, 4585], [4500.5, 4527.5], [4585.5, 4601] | -0.27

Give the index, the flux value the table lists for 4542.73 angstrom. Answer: 16.06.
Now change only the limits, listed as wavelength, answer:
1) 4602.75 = 15.37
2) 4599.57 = 15.37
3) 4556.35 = 16.18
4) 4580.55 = 15.6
